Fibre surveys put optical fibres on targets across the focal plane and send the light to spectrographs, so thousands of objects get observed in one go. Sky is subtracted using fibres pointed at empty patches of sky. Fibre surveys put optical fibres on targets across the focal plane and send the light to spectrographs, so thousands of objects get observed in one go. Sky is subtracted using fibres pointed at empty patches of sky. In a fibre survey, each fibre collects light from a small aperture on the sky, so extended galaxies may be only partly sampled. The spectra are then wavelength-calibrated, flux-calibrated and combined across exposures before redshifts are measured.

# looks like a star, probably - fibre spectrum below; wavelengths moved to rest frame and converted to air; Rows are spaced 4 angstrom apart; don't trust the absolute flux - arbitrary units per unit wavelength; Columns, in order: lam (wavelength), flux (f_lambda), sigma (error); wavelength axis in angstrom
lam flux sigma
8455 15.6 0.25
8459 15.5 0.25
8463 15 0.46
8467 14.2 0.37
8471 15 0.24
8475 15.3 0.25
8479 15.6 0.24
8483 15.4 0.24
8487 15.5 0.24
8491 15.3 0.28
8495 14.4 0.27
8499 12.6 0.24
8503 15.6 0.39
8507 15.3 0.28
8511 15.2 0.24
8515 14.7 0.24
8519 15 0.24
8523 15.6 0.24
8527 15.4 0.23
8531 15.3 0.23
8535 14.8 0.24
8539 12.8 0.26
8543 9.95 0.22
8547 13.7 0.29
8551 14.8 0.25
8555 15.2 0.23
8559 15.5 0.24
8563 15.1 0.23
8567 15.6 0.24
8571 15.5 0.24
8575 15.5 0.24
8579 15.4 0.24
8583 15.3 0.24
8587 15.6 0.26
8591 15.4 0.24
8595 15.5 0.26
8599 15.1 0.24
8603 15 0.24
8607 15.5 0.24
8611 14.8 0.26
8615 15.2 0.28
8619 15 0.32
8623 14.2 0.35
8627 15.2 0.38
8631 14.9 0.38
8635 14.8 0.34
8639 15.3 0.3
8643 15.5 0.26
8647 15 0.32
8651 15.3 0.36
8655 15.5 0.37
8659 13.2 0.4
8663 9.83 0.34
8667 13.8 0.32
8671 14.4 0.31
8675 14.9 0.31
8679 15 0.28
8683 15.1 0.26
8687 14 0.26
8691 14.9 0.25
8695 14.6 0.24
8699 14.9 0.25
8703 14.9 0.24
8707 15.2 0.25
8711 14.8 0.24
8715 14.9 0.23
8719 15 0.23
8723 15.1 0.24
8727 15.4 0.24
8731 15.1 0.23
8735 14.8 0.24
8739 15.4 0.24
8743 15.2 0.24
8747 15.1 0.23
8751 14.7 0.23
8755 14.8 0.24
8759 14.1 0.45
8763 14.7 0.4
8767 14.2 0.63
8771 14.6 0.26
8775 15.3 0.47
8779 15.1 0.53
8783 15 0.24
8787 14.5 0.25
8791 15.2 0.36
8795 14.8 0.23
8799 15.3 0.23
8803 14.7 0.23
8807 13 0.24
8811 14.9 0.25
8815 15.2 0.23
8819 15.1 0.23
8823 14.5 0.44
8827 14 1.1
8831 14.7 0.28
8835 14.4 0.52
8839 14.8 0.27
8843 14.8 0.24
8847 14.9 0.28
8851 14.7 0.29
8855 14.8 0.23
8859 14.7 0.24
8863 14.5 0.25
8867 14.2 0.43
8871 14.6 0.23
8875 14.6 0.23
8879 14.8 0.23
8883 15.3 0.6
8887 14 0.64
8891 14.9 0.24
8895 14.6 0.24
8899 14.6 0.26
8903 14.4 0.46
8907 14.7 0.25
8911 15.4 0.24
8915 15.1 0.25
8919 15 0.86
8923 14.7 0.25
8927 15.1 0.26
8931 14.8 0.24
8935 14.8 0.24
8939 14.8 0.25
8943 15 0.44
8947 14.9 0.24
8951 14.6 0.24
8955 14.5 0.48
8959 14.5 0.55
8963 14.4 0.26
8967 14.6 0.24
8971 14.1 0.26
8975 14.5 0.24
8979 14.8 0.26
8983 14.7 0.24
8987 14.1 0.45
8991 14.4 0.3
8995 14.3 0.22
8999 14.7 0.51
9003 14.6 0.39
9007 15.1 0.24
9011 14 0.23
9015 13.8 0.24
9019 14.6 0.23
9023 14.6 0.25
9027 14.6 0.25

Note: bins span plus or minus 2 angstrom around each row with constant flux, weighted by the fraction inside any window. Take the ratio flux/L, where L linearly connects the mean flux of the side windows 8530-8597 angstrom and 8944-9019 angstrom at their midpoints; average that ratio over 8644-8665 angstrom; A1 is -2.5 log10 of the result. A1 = 0.06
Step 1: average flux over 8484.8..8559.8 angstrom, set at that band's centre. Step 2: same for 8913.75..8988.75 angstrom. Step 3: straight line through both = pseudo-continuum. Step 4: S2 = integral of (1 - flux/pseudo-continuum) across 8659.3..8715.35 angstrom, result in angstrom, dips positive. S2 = 1.1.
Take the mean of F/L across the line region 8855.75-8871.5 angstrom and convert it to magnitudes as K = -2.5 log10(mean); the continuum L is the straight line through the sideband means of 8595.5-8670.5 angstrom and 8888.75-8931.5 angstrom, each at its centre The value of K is 0.02 mag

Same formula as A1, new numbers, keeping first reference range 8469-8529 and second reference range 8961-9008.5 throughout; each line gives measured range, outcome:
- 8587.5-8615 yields -0.02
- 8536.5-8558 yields 0.12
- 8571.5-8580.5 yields -0.03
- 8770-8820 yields -0.01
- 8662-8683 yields 0.07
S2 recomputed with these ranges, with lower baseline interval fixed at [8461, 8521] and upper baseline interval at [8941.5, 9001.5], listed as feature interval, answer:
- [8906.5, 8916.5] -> -0.37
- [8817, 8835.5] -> 0.14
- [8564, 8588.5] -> -0.98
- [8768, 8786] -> -0.28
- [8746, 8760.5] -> 0.05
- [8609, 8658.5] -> -0.61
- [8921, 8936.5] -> -0.30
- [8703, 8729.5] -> -0.55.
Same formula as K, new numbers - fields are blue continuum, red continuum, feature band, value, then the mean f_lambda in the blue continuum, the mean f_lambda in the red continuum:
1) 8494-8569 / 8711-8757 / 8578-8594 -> -0.05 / 14.6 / 15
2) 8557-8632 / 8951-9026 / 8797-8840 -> 0.01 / 15.2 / 14.5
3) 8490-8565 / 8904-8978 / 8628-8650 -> -0.04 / 14.5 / 14.7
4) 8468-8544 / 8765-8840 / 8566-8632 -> -0.04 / 14.7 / 14.7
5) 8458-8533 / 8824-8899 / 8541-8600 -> 0.01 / 15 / 14.6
